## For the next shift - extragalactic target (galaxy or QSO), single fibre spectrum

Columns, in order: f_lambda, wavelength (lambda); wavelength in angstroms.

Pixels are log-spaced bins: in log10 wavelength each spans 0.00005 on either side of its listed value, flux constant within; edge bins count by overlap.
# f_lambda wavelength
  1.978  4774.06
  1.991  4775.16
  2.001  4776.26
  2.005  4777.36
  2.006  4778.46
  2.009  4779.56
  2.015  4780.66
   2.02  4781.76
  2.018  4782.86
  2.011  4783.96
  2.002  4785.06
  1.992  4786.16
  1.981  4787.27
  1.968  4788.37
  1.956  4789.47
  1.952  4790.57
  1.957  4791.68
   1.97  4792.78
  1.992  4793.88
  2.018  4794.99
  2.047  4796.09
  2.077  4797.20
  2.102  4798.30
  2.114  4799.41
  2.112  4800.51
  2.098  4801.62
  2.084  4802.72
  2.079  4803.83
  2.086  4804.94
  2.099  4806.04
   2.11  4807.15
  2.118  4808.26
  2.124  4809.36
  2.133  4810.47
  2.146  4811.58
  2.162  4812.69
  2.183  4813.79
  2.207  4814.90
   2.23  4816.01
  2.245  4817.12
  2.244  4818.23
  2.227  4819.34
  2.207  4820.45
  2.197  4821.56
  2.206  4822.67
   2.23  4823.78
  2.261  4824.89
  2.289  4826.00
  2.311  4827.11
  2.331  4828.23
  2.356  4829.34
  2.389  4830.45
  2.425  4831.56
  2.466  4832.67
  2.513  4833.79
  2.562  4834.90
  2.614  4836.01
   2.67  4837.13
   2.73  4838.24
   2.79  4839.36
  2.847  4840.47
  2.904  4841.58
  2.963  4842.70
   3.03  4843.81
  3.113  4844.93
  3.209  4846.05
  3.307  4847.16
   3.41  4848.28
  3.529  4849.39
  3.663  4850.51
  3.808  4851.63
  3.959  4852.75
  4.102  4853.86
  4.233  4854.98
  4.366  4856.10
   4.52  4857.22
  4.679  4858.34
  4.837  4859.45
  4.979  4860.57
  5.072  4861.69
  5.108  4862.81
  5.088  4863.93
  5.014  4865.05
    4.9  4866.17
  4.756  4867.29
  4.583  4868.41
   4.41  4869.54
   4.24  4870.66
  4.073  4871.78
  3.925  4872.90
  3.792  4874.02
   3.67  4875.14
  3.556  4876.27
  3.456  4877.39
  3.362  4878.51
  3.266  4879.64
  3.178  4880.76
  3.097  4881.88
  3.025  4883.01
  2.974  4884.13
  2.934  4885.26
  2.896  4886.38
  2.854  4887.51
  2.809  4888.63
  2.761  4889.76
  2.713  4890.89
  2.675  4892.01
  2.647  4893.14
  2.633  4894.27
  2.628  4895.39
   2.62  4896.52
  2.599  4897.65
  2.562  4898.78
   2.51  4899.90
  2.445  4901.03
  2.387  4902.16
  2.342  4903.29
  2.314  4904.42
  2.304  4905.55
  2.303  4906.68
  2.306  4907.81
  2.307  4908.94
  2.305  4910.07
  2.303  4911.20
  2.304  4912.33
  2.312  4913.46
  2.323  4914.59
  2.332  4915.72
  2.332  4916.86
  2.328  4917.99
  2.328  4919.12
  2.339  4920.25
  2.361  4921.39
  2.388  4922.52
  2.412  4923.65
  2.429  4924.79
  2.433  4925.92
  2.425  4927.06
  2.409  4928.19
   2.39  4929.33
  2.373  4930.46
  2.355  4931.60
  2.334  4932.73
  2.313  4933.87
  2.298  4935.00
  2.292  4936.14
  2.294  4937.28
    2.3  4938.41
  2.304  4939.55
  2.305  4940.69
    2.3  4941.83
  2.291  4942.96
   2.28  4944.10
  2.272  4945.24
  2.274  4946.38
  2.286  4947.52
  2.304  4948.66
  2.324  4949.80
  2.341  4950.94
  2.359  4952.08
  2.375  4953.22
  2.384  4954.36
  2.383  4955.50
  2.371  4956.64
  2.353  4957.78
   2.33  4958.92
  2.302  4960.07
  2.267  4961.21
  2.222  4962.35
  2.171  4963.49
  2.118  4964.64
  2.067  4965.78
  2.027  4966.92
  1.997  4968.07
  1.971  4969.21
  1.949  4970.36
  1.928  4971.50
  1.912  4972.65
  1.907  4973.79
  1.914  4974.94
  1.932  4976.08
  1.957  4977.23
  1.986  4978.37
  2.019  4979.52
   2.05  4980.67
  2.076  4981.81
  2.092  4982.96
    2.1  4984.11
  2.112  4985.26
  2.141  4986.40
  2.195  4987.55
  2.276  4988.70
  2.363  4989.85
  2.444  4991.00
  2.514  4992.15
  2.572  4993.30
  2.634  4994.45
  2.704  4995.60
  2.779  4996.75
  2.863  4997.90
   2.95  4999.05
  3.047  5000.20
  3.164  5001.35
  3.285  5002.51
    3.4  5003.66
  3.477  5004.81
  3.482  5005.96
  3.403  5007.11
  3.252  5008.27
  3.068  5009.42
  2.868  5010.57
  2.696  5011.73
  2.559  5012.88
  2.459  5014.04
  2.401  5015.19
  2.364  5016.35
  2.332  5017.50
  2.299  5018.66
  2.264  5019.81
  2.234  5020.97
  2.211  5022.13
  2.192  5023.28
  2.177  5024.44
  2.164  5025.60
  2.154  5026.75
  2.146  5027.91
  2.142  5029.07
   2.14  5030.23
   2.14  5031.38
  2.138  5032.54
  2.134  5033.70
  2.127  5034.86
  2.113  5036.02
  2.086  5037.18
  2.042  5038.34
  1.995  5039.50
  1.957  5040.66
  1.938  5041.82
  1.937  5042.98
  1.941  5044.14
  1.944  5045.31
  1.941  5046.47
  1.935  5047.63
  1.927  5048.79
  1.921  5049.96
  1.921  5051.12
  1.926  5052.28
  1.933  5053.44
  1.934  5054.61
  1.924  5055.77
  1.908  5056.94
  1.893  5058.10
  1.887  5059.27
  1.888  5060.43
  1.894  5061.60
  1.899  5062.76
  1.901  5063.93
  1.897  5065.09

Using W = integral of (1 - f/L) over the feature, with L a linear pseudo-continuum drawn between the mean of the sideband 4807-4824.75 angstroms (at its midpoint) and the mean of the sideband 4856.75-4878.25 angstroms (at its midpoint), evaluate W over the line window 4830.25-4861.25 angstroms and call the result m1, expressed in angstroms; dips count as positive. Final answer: 1.2 angstroms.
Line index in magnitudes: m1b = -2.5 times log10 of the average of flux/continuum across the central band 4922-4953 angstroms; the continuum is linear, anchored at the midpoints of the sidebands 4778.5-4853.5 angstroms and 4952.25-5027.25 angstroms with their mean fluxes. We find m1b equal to 0.03 mag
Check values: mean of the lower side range 2.39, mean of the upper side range 2.41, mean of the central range 2.34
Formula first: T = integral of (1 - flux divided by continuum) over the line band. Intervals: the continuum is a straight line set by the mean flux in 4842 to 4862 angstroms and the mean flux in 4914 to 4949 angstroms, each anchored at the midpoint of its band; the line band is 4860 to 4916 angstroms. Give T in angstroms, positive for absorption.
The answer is 0.9 angstroms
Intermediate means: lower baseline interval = 3.91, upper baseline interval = 2.34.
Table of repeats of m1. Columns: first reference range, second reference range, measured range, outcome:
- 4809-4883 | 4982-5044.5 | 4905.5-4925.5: 4.1 angstroms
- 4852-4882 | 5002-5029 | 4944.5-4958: 4.0 angstroms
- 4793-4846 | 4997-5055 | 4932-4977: 2.9 angstroms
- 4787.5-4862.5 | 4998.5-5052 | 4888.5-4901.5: -0.1 angstroms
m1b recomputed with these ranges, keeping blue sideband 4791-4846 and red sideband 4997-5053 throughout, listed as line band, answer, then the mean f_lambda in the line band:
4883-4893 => -0.20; 2.83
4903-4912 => 0.02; 2.31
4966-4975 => 0.21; 1.96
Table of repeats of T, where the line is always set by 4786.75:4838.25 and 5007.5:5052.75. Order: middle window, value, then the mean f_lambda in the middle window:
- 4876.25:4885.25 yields -4.1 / 3.2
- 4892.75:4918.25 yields -2.4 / 2.41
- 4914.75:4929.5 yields -1.1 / 2.37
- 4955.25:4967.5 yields -0.1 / 2.23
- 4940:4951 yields -0.4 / 2.3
